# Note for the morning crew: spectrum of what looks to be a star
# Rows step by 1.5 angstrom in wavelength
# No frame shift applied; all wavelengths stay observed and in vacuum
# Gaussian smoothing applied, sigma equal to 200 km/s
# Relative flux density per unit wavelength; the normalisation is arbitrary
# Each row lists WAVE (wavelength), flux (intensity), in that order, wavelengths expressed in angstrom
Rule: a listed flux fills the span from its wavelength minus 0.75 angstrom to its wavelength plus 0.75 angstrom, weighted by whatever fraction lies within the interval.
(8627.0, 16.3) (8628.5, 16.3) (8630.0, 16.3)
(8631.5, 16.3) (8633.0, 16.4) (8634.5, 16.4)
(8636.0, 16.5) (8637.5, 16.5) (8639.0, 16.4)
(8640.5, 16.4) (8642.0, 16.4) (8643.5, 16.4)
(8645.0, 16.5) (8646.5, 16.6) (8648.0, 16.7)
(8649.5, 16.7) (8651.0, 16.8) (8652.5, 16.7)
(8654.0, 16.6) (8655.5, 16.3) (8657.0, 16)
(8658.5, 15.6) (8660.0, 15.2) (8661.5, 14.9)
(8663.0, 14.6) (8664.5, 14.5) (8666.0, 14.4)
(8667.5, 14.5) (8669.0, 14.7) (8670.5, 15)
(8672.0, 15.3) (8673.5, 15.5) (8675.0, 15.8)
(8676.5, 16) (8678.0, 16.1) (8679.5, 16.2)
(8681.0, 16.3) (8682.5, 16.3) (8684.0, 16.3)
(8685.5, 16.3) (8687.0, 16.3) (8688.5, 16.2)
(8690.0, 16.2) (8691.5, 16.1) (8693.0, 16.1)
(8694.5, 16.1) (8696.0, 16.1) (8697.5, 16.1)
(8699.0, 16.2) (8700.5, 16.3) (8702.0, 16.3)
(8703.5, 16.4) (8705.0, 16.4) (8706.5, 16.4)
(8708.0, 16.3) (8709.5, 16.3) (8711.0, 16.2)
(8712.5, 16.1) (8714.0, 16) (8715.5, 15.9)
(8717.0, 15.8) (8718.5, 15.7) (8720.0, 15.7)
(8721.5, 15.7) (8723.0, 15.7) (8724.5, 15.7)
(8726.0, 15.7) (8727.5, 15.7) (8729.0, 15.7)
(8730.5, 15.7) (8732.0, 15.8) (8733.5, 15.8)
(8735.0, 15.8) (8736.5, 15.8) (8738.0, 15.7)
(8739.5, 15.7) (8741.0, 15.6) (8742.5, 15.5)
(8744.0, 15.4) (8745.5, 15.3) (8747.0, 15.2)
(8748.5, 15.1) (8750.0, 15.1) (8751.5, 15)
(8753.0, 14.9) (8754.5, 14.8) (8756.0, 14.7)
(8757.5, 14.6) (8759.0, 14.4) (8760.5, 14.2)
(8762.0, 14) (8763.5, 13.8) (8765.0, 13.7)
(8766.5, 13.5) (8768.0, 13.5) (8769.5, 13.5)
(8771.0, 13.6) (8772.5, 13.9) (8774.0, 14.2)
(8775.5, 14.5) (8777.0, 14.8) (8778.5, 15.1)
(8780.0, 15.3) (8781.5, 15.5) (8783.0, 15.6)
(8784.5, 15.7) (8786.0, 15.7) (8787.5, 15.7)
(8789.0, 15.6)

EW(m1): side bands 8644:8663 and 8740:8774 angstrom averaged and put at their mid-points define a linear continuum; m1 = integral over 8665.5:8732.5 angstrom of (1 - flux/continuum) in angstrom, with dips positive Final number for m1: -2.1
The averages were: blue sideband 16.2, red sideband 14.5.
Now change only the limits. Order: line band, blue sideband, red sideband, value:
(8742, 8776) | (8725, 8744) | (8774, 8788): 2.2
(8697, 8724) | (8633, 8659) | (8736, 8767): -1.0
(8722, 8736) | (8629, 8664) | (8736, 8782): -0.6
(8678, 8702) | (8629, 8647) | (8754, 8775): -1.2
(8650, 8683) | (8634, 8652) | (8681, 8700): 1.5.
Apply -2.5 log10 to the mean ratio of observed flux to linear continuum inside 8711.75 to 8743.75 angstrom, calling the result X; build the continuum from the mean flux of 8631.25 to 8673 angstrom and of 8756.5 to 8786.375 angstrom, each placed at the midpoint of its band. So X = -0.05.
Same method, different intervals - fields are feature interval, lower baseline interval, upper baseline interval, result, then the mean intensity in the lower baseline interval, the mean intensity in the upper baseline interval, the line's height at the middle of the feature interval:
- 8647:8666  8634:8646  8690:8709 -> 0.04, 16.4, 16.2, 16.4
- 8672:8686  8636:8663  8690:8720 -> 0.01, 16.2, 16.1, 16.2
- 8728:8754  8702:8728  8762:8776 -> -0.04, 16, 13.8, 14.9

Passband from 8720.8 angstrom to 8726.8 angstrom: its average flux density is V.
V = 15.7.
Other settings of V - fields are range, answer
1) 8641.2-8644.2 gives 16.4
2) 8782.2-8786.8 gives 15.7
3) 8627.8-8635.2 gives 16.3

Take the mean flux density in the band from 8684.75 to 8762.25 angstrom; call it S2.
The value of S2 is 15.7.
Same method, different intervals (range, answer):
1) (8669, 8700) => 16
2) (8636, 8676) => 15.8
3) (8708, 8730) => 15.9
